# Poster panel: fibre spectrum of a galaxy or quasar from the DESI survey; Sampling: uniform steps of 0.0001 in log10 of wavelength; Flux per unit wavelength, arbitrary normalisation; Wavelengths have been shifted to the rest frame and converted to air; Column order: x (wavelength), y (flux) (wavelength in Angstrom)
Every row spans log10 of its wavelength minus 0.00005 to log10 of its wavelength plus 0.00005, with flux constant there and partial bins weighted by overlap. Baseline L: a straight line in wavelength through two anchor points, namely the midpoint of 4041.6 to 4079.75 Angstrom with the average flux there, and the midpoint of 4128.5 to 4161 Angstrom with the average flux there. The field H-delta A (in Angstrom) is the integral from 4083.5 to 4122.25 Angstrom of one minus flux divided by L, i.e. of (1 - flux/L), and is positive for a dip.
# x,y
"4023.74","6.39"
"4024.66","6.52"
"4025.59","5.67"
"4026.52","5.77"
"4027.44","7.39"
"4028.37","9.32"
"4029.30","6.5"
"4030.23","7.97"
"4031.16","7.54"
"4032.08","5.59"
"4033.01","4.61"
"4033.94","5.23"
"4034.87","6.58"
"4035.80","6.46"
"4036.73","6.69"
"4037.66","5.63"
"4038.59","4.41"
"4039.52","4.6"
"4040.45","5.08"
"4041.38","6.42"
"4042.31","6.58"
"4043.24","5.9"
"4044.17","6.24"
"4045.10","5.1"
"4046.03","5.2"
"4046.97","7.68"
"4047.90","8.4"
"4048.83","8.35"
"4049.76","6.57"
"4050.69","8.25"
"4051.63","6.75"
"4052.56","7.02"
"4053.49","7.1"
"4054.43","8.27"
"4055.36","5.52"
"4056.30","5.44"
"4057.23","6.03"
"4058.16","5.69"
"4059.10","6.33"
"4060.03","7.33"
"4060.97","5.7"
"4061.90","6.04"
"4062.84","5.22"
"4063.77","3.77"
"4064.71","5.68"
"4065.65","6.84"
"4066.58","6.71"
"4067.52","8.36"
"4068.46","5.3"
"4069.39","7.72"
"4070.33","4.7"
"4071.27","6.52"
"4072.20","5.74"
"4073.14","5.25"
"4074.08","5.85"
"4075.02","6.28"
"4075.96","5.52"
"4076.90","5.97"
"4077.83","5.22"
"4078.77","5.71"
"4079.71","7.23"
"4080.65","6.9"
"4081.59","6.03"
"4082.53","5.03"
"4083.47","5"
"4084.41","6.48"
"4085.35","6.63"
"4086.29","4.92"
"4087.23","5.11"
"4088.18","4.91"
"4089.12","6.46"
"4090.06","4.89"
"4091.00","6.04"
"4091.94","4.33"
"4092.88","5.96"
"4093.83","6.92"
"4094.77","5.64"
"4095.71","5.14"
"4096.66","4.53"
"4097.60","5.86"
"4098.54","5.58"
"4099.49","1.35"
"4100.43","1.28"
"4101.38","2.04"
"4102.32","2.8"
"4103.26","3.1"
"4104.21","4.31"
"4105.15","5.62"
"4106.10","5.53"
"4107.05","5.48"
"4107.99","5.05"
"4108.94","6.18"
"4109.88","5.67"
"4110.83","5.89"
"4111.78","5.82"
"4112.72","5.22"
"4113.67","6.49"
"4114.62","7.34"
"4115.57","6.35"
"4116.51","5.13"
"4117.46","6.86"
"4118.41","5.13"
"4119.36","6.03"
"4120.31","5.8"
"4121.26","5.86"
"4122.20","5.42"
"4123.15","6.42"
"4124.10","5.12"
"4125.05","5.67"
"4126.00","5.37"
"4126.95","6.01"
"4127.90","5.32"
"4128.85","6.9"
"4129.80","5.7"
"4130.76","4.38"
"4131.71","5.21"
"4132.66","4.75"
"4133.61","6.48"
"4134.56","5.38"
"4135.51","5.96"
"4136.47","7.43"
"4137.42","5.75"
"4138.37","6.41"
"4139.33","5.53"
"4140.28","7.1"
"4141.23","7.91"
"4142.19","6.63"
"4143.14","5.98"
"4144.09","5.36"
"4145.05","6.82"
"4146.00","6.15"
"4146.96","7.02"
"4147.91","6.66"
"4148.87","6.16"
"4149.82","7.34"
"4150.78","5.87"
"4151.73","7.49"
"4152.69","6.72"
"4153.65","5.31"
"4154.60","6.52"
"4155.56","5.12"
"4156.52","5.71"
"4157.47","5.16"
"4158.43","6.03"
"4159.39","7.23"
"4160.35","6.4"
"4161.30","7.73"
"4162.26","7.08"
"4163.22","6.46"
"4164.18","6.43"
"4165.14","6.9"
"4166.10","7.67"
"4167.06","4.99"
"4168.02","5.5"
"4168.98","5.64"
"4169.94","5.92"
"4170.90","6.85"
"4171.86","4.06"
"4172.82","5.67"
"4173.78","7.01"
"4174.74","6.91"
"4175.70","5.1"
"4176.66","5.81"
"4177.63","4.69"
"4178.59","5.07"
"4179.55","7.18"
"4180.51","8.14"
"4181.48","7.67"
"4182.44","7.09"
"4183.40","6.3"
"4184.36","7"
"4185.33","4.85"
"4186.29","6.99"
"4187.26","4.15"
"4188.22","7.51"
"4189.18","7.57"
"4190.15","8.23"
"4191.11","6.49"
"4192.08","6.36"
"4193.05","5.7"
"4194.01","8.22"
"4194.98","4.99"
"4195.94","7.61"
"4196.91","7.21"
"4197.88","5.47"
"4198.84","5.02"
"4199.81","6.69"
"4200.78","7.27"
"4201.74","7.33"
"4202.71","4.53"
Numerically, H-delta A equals 6.3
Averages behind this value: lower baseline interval 6.31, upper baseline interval 6.2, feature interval 5.24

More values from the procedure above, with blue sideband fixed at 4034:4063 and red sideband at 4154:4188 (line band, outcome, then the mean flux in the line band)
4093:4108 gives 4.5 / 4.4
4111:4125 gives 0.8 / 5.92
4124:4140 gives 1.3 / 5.76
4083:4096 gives 1.4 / 5.61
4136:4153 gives -0.9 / 6.57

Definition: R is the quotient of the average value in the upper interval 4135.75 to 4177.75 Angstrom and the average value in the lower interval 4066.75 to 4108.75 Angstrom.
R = 1.18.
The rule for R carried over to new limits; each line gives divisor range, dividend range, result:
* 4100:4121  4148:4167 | 1.25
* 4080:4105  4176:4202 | 1.33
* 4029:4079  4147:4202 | 1.03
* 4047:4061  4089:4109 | 0.68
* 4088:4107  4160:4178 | 1.33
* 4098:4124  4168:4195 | 1.24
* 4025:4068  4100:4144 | 0.87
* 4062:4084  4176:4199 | 1.09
